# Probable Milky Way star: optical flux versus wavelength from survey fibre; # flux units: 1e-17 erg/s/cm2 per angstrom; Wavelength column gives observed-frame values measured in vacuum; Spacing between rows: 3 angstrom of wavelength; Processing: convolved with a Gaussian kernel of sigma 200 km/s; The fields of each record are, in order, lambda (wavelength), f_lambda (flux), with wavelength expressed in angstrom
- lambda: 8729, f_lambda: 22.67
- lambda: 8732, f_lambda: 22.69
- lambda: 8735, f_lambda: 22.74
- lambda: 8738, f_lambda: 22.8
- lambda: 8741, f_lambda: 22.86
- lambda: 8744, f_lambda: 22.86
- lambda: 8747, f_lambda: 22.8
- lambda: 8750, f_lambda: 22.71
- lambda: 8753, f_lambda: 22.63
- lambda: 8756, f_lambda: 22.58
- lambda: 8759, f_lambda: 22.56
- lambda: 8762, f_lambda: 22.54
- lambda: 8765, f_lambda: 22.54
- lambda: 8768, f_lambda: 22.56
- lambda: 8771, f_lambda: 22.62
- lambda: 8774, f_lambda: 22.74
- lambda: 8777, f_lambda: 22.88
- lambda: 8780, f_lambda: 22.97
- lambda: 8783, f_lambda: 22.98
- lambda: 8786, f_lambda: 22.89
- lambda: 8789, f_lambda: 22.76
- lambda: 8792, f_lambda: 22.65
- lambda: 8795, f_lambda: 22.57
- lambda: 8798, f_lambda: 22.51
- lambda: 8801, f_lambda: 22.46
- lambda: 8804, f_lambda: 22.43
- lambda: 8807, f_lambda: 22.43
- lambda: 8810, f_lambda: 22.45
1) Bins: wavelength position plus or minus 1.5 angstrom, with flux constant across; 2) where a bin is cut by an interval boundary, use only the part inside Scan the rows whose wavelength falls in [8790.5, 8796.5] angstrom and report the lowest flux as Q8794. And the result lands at 22.57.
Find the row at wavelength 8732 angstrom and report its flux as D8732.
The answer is 22.69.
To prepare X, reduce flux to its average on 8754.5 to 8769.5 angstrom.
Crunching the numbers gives 22.6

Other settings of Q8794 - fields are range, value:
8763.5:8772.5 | 22.54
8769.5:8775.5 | 22.62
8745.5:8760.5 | 22.56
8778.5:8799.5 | 22.51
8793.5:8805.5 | 22.43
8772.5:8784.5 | 22.74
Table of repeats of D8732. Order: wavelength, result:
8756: 22.58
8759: 22.56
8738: 22.8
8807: 22.43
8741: 22.86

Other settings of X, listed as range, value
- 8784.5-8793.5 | 22.8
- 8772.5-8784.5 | 22.9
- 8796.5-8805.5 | 22.5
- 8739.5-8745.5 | 22.9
